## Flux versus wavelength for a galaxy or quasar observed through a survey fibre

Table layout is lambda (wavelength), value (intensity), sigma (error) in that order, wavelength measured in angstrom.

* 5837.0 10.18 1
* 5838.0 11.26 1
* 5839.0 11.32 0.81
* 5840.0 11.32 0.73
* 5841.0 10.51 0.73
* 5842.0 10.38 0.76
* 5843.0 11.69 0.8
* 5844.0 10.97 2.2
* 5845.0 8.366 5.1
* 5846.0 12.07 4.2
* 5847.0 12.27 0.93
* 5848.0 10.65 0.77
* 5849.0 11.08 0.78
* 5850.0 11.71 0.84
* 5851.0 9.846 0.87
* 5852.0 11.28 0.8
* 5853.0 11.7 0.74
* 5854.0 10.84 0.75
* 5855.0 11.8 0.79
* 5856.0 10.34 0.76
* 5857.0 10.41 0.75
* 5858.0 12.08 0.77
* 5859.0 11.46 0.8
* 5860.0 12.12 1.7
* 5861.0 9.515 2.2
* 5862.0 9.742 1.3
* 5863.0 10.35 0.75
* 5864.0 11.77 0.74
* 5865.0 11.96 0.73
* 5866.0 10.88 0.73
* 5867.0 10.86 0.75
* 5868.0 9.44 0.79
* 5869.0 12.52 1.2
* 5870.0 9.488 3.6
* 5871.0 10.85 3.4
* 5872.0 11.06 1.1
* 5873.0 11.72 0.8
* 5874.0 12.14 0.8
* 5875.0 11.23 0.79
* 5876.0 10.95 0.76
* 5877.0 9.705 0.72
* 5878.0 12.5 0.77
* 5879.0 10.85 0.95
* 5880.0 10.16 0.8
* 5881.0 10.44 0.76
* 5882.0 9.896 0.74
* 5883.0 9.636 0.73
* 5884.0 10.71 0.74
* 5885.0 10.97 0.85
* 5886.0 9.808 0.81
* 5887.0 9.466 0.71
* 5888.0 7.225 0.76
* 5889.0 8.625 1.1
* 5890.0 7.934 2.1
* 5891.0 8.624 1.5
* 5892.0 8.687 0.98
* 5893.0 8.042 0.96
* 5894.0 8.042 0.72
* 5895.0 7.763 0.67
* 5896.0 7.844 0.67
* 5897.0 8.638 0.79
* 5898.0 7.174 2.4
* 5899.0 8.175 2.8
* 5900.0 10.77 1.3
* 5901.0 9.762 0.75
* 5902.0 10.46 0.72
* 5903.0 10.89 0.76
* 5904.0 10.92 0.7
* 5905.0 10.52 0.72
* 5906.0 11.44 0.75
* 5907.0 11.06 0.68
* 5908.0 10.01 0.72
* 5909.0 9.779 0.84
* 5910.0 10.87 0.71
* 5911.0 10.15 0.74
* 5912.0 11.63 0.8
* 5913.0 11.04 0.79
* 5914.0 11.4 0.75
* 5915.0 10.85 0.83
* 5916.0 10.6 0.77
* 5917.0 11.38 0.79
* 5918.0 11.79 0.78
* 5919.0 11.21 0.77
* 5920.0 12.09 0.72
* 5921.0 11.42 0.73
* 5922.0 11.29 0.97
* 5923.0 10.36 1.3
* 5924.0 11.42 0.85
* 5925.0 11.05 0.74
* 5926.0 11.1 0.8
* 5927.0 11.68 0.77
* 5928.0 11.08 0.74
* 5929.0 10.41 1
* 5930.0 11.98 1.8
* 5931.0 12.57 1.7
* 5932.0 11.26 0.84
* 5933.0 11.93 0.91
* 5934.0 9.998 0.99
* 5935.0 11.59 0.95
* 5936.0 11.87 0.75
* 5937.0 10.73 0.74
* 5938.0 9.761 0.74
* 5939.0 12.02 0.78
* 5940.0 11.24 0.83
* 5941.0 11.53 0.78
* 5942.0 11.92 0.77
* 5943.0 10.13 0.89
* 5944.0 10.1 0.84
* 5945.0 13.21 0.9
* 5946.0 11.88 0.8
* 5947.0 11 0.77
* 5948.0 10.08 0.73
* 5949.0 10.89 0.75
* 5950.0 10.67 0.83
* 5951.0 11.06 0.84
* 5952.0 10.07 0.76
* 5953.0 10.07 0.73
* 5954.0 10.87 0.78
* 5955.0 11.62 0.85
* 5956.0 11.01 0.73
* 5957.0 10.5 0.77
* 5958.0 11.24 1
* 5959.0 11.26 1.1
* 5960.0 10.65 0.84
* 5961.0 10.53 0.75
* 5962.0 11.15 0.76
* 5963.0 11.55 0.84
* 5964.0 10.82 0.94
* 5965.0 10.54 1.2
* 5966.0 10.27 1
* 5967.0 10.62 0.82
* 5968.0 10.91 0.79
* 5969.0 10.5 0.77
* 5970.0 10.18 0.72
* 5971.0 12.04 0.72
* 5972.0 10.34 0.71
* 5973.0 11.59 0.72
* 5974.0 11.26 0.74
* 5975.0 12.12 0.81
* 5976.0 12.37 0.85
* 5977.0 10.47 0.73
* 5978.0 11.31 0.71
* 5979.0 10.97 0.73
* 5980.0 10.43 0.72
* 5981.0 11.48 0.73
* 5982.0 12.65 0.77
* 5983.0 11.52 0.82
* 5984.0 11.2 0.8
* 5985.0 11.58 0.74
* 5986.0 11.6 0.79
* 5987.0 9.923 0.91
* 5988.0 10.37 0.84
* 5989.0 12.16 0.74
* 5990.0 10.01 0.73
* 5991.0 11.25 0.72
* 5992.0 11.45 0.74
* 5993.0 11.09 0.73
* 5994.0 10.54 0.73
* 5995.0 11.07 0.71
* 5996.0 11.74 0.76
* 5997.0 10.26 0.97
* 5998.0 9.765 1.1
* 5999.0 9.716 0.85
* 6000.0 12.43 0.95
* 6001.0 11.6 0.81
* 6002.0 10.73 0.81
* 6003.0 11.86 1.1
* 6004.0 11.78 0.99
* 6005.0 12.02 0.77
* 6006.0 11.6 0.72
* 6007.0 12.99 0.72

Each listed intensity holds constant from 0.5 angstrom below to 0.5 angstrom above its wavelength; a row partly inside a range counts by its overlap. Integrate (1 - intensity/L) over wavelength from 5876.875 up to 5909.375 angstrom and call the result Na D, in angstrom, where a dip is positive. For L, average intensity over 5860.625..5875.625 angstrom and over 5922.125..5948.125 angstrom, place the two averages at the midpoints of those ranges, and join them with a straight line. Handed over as 4.3 angstrom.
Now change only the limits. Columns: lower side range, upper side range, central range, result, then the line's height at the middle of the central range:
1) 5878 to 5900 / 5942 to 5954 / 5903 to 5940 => -3.8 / 10.1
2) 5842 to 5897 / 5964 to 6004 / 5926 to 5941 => -0.7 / 10.8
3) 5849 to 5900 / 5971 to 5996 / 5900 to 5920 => -0.6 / 10.5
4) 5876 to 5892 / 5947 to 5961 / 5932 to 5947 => -1.0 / 10.6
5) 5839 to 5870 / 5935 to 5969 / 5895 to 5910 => 1.6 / 11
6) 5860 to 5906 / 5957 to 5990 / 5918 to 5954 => -1.8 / 10.6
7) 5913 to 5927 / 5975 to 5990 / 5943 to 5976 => 0.9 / 11.3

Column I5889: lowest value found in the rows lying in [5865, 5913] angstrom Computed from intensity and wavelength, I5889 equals 7.174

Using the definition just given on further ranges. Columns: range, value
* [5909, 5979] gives 9.761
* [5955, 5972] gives 10.18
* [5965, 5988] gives 9.923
